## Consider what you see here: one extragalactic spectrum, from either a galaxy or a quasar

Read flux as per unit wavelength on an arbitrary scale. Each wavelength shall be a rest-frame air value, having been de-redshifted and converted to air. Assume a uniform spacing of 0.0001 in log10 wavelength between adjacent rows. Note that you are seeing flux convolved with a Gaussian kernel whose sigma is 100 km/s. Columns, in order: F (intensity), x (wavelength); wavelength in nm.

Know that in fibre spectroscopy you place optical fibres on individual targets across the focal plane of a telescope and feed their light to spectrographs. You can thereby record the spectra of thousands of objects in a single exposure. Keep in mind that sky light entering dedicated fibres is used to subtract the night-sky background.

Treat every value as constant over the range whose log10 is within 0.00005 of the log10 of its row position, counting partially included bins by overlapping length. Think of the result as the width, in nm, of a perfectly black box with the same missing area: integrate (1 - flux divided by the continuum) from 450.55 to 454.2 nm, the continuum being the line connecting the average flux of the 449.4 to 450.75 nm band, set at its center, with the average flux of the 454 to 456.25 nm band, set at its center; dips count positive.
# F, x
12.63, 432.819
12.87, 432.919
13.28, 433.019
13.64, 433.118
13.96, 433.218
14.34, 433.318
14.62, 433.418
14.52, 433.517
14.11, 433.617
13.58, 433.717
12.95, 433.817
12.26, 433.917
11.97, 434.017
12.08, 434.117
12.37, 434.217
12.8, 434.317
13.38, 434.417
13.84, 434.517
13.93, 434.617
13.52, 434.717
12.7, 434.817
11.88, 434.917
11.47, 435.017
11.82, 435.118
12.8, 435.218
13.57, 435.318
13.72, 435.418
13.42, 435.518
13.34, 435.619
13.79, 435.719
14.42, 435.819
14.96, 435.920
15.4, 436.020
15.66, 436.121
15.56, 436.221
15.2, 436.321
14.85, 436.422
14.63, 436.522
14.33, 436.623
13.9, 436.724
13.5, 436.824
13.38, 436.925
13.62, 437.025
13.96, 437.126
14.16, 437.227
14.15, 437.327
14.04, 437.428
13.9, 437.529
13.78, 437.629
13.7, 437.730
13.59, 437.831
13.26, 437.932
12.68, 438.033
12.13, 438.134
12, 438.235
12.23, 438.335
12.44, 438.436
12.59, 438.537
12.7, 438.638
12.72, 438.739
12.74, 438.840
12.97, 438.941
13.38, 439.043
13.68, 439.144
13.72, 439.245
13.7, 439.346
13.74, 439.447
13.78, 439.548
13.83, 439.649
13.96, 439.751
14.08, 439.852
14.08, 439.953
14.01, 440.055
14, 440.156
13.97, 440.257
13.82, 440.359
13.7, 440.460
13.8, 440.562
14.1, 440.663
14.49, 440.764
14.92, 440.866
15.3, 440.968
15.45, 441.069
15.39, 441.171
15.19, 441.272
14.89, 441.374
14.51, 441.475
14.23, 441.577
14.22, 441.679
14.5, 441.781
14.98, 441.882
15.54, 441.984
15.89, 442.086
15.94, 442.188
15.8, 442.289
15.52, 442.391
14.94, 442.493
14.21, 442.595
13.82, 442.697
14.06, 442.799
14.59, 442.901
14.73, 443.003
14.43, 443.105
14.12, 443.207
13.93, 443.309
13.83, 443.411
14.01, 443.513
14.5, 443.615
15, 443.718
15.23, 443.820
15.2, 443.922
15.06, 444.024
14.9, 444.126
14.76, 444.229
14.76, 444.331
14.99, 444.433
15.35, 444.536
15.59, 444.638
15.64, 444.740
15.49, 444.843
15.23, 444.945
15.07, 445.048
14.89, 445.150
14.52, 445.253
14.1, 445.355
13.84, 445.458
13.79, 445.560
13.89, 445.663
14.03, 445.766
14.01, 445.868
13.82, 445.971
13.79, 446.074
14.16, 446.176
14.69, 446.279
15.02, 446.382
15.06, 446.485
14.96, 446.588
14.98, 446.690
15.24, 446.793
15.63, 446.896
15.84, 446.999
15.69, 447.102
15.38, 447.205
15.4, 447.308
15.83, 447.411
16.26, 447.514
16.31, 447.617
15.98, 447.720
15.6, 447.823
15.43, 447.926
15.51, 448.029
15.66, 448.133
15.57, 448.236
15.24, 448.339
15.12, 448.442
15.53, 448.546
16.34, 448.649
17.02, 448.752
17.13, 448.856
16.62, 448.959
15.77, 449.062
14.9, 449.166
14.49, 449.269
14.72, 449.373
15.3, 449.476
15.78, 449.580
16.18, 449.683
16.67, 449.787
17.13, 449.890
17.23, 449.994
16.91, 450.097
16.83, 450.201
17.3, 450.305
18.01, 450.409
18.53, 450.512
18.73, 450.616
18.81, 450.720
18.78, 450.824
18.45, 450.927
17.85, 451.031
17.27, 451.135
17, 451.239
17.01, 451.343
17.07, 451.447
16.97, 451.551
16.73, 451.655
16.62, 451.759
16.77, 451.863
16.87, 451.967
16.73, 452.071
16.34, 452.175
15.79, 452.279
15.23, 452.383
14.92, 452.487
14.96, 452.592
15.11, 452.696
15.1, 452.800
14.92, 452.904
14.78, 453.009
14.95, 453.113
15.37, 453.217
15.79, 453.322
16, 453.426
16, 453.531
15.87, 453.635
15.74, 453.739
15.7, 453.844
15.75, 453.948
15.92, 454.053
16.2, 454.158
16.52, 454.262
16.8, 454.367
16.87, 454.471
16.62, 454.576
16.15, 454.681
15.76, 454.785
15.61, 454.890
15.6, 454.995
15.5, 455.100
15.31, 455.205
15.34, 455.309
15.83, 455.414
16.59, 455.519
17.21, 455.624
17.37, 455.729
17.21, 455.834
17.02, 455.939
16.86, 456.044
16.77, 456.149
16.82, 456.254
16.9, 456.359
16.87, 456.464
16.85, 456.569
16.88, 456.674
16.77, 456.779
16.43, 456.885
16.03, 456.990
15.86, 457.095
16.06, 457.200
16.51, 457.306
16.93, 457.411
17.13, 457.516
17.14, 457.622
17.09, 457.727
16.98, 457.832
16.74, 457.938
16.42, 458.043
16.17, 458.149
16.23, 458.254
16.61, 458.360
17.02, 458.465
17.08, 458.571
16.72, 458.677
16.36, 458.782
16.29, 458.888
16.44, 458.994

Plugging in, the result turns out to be 0.09 nm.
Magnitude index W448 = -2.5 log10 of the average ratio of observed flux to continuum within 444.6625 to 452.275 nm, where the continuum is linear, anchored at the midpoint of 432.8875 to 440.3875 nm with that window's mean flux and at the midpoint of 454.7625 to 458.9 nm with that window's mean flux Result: -0.04 mag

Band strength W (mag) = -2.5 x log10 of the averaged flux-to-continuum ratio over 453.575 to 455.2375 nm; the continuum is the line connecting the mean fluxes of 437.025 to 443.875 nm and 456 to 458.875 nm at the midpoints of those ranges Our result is 0.01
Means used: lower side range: 14.1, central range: 16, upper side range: 16.7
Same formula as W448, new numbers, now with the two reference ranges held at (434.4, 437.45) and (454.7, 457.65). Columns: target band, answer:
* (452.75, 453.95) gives 0.04 mag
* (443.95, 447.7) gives 0.01 mag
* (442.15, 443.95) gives 0.01 mag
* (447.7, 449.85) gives -0.02 mag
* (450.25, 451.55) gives -0.13 mag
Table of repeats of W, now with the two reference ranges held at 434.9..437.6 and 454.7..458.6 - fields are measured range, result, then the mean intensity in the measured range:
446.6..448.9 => -0.024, 15.7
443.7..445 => -0.016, 15.2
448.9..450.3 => -0.032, 16.1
